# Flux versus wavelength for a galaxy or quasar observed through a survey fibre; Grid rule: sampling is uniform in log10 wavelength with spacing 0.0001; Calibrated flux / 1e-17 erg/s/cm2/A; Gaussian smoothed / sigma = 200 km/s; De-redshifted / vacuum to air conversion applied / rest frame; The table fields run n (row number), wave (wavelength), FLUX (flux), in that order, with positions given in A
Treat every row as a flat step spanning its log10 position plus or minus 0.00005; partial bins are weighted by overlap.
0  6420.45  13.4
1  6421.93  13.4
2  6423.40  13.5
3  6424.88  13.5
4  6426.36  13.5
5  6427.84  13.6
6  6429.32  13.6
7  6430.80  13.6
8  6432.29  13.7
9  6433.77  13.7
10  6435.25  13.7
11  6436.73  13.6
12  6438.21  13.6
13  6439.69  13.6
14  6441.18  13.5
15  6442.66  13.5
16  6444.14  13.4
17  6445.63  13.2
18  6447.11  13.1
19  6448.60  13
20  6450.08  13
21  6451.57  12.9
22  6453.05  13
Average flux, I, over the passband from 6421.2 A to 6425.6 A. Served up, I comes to 13.5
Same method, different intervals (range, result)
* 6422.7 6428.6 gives 13.5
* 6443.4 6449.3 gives 13.2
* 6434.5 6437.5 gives 13.7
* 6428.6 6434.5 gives 13.6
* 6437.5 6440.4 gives 13.6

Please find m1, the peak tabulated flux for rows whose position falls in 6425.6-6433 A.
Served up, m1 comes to 13.7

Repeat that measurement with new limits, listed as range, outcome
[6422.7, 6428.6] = 13.6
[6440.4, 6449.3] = 13.5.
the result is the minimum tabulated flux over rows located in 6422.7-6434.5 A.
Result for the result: 13.5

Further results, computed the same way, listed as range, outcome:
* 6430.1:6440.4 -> 13.6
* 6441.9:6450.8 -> 13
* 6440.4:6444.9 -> 13.4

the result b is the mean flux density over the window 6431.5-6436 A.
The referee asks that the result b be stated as 13.7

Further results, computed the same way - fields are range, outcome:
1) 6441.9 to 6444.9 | 13.5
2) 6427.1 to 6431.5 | 13.6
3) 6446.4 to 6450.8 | 13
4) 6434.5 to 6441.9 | 13.6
